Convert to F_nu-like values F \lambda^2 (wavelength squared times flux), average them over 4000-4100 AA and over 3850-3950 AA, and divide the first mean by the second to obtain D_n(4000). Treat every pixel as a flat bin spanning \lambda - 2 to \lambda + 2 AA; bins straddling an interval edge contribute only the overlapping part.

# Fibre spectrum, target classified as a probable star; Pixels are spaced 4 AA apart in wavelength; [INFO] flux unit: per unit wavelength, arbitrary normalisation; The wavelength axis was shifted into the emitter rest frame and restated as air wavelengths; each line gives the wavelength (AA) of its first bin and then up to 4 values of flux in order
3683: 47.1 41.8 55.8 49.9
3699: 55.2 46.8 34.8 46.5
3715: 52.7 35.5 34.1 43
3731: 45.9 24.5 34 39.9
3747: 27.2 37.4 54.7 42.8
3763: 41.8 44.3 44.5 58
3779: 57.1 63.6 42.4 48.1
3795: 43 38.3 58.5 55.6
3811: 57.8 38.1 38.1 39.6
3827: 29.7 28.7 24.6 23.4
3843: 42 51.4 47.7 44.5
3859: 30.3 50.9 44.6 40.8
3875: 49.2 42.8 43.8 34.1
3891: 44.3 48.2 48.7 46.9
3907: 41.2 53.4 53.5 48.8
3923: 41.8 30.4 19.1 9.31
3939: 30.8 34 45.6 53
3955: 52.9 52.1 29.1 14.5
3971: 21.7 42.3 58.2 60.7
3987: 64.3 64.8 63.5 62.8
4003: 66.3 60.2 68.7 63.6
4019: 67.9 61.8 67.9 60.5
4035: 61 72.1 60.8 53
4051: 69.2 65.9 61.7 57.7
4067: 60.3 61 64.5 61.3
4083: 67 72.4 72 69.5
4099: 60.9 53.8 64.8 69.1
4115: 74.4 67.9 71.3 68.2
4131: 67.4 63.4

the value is 1.69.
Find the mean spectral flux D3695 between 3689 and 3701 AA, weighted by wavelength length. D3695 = 53.6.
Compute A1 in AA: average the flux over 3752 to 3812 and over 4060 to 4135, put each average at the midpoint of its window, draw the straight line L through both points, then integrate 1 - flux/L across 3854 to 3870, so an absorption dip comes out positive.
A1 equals 3.4 AA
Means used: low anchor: 49.7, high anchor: 65.6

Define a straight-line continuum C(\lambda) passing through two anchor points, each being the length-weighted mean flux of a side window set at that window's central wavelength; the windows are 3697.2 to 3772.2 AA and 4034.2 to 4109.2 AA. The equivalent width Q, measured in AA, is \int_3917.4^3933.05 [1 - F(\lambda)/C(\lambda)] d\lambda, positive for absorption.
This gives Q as 5.6 AA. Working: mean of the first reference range 41.3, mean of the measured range 34.6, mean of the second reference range 63.7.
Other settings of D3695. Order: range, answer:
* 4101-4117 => 65.5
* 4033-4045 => 64.6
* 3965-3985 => 39.5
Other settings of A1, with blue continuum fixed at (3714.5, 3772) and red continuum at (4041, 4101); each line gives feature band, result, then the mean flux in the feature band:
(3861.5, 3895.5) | 3.85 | 44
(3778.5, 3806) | -4.22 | 50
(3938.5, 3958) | 3.63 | 44.7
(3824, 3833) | 3.06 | 30.4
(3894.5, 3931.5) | 5.77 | 44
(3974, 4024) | -3.21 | 62.3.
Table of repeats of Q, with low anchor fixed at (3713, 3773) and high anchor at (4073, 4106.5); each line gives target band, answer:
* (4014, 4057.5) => -1.93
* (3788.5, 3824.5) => -1.36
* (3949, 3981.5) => 8.88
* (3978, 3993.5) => -1.24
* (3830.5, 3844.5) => 5.26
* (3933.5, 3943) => 5.38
